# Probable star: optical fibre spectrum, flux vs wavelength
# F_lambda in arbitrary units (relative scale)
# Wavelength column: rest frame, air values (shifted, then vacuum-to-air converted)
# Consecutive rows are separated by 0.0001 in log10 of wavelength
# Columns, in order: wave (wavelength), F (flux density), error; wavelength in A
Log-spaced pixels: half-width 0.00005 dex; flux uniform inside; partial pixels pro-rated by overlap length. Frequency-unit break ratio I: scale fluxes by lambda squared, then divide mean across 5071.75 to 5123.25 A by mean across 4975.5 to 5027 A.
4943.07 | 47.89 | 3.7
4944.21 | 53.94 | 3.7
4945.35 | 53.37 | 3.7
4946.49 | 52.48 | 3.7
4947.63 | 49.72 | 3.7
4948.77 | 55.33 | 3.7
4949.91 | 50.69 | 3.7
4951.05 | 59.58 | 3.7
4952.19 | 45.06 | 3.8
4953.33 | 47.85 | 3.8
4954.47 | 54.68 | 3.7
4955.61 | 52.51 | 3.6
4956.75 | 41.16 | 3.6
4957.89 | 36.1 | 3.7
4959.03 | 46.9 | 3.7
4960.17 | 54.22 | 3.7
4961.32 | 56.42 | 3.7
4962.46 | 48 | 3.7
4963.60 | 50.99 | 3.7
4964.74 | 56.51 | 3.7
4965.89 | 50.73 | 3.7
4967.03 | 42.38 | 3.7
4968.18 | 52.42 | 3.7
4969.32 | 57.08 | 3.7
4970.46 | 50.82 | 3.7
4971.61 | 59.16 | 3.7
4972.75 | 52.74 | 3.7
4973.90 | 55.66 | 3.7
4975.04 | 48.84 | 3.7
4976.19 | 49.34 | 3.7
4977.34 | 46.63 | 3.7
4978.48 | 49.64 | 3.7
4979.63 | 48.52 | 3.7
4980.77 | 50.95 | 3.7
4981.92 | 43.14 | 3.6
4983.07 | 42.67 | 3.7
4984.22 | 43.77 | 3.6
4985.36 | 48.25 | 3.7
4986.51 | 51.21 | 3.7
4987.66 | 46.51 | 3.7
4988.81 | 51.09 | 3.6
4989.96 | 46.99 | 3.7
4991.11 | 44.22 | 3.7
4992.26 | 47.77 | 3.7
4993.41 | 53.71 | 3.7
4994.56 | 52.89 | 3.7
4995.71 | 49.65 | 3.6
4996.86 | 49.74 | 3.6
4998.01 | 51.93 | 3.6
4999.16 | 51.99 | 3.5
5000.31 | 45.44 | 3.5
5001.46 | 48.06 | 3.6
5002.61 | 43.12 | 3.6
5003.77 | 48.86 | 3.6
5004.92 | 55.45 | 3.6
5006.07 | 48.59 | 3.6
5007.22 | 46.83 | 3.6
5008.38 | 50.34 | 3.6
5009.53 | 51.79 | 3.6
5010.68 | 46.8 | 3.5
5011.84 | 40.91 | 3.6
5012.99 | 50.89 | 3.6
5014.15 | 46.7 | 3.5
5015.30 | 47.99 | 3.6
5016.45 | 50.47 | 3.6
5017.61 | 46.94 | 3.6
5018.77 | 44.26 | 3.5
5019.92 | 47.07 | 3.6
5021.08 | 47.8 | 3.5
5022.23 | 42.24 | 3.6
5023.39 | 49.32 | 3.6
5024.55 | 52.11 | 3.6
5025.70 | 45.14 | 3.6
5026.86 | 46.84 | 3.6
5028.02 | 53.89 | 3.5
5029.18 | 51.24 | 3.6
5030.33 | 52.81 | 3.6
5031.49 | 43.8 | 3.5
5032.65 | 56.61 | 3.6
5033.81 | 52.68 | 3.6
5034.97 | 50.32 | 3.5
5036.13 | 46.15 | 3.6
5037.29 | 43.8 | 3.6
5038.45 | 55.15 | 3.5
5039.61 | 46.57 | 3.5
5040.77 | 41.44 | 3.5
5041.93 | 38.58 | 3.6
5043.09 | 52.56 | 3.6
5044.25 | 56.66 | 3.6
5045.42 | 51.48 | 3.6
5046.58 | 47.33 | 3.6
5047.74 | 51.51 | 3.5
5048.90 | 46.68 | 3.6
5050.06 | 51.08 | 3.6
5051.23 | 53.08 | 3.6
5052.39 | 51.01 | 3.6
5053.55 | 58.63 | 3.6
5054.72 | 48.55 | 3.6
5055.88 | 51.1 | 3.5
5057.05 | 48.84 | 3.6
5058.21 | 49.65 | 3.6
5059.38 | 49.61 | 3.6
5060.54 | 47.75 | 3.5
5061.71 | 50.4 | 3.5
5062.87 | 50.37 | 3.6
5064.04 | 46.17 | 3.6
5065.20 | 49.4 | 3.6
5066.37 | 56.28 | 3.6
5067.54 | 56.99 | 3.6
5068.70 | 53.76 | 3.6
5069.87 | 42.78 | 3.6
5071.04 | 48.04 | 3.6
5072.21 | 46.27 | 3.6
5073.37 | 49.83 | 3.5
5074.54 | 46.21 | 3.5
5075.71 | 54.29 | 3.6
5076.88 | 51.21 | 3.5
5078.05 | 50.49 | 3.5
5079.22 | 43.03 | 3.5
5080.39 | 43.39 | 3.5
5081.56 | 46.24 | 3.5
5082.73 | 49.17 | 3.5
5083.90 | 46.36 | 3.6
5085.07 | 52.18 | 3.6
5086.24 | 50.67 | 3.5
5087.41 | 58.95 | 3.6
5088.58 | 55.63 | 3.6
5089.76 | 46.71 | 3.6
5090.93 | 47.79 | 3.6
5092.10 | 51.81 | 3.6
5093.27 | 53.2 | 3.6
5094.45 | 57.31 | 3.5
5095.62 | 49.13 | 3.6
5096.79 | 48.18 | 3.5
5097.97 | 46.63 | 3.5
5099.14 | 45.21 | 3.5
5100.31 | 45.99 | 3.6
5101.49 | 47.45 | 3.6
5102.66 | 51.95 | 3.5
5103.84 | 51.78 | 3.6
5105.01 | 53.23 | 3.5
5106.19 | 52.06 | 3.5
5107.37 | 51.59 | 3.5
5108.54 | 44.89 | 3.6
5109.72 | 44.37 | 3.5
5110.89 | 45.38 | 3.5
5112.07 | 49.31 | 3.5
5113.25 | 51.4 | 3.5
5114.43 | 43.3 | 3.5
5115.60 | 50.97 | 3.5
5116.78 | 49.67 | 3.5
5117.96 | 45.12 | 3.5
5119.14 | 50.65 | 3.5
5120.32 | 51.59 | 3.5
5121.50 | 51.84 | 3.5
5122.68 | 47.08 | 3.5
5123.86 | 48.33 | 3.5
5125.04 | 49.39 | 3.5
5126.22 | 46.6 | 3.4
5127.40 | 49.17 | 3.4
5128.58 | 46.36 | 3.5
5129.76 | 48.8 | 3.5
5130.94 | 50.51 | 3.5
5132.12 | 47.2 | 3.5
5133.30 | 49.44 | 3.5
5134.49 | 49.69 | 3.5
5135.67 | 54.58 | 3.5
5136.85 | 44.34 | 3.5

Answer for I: 1.1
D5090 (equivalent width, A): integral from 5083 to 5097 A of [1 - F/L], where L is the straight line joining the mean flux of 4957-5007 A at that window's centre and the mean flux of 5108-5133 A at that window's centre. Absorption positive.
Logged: -0.9 A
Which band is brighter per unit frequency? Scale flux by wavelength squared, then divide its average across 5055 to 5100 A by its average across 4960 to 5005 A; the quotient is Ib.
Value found 1.04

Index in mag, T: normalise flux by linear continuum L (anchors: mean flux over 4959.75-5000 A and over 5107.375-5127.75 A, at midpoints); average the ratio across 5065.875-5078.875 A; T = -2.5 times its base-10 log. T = -0.03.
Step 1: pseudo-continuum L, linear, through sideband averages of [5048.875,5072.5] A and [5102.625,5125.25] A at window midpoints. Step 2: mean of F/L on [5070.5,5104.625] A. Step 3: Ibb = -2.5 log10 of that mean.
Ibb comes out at 0.01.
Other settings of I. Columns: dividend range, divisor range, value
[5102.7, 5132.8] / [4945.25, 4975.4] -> 1.02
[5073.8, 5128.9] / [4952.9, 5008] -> 1.04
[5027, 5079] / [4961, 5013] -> 1.04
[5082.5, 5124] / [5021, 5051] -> 1.04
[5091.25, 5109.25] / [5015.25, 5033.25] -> 1.06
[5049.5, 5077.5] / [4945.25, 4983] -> 1.04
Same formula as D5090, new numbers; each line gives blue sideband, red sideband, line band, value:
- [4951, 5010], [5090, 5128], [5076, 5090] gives -0.1 A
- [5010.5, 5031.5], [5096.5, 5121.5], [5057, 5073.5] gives -0.5 A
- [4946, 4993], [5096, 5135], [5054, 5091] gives -0.5 A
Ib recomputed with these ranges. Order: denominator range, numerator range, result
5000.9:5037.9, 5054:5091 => 1.05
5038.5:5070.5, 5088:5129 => 1.00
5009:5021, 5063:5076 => 1.08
